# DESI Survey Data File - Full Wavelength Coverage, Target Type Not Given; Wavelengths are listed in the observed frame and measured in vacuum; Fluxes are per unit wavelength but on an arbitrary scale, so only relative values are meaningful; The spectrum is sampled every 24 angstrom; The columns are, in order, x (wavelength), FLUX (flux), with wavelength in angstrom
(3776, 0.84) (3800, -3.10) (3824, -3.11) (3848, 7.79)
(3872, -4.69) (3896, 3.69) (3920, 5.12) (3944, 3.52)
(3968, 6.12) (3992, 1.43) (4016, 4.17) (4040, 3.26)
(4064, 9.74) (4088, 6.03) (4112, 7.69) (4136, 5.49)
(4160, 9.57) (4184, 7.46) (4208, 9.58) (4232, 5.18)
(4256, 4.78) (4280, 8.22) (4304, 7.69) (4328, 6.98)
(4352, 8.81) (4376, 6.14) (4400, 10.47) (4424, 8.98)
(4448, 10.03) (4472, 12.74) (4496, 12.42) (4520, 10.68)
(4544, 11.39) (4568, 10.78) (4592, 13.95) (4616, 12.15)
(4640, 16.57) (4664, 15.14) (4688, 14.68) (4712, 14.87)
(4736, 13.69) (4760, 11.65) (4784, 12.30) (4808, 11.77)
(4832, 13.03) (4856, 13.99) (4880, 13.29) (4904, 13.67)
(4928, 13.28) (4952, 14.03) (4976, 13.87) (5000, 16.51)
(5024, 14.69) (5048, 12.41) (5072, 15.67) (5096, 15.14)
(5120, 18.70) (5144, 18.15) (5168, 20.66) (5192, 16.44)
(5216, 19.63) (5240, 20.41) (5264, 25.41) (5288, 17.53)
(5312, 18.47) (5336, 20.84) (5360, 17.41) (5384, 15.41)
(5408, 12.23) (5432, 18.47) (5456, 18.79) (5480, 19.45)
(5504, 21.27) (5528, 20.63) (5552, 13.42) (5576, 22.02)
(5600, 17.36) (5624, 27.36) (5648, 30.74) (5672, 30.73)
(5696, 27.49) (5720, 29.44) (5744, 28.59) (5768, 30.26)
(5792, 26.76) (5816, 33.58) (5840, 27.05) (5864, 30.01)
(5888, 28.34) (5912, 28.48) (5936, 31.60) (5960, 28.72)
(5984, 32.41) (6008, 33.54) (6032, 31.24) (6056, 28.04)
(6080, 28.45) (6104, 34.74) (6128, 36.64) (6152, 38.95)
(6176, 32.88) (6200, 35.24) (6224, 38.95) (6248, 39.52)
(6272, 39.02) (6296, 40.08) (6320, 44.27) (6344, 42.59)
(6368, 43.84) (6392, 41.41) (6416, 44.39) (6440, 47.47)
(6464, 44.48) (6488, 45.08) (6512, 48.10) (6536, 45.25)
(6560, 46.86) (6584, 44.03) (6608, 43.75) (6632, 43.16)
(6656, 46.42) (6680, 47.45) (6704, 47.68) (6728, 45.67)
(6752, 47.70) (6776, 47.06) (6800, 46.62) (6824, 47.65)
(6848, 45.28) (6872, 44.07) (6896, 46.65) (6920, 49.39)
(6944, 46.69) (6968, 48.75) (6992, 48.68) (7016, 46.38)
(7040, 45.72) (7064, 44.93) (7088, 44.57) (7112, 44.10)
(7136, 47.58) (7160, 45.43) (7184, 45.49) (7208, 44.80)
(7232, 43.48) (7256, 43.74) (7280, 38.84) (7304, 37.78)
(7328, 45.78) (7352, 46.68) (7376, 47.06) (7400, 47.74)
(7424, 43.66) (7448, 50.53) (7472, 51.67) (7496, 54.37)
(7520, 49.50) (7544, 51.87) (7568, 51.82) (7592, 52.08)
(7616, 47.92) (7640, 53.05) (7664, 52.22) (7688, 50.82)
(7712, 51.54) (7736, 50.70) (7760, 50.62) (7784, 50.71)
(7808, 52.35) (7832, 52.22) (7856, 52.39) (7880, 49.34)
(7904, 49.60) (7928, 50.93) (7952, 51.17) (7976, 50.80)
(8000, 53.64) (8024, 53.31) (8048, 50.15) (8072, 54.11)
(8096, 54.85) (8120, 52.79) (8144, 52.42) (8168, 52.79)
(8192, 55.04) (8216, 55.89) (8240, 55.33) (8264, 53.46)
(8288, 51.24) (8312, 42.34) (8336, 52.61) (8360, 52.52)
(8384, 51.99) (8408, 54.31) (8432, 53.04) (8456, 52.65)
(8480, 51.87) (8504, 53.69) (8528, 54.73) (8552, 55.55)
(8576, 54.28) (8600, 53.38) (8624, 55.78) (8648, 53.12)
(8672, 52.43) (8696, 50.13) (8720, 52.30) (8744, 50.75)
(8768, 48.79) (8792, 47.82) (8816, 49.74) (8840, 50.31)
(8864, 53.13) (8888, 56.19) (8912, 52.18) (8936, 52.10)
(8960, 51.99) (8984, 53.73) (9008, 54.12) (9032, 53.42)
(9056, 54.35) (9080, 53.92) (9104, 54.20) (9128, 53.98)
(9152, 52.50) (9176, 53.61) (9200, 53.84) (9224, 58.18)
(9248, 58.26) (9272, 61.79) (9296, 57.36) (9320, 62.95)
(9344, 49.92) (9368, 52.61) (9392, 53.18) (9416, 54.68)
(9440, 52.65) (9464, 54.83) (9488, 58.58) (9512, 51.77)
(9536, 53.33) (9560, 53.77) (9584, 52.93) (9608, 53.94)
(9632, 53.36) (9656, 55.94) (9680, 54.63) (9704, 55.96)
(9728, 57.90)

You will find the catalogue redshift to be 0.41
